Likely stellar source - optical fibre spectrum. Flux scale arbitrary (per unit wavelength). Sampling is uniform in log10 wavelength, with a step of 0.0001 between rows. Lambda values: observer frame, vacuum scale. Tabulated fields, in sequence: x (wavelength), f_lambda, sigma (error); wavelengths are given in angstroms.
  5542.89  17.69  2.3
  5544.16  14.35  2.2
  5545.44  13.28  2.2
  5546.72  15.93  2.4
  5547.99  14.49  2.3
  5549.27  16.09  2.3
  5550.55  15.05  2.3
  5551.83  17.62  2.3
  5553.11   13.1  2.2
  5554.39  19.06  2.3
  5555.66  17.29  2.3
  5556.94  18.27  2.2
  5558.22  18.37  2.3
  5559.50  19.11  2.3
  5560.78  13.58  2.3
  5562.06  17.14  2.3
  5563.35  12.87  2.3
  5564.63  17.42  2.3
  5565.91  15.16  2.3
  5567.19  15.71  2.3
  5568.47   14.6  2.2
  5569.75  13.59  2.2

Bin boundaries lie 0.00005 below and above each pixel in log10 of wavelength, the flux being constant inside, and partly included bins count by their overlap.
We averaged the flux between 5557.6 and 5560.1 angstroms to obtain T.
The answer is 18.7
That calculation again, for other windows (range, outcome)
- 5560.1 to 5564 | 14.6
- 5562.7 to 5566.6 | 15.1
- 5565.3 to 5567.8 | 15.4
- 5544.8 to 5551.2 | 15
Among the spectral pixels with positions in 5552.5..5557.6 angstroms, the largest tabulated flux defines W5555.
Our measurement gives 19.06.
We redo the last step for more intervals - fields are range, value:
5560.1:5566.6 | 17.42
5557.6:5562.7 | 19.11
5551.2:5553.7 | 17.62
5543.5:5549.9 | 16.09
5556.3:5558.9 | 18.37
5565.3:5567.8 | 15.71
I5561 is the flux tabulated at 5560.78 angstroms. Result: 13.58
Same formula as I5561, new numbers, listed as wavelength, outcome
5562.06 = 17.14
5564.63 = 17.42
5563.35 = 12.87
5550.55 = 15.05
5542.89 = 17.69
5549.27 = 16.09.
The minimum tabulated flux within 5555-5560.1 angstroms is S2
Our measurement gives 17.29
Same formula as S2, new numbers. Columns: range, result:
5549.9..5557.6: 13.1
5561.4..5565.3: 12.87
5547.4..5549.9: 14.49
